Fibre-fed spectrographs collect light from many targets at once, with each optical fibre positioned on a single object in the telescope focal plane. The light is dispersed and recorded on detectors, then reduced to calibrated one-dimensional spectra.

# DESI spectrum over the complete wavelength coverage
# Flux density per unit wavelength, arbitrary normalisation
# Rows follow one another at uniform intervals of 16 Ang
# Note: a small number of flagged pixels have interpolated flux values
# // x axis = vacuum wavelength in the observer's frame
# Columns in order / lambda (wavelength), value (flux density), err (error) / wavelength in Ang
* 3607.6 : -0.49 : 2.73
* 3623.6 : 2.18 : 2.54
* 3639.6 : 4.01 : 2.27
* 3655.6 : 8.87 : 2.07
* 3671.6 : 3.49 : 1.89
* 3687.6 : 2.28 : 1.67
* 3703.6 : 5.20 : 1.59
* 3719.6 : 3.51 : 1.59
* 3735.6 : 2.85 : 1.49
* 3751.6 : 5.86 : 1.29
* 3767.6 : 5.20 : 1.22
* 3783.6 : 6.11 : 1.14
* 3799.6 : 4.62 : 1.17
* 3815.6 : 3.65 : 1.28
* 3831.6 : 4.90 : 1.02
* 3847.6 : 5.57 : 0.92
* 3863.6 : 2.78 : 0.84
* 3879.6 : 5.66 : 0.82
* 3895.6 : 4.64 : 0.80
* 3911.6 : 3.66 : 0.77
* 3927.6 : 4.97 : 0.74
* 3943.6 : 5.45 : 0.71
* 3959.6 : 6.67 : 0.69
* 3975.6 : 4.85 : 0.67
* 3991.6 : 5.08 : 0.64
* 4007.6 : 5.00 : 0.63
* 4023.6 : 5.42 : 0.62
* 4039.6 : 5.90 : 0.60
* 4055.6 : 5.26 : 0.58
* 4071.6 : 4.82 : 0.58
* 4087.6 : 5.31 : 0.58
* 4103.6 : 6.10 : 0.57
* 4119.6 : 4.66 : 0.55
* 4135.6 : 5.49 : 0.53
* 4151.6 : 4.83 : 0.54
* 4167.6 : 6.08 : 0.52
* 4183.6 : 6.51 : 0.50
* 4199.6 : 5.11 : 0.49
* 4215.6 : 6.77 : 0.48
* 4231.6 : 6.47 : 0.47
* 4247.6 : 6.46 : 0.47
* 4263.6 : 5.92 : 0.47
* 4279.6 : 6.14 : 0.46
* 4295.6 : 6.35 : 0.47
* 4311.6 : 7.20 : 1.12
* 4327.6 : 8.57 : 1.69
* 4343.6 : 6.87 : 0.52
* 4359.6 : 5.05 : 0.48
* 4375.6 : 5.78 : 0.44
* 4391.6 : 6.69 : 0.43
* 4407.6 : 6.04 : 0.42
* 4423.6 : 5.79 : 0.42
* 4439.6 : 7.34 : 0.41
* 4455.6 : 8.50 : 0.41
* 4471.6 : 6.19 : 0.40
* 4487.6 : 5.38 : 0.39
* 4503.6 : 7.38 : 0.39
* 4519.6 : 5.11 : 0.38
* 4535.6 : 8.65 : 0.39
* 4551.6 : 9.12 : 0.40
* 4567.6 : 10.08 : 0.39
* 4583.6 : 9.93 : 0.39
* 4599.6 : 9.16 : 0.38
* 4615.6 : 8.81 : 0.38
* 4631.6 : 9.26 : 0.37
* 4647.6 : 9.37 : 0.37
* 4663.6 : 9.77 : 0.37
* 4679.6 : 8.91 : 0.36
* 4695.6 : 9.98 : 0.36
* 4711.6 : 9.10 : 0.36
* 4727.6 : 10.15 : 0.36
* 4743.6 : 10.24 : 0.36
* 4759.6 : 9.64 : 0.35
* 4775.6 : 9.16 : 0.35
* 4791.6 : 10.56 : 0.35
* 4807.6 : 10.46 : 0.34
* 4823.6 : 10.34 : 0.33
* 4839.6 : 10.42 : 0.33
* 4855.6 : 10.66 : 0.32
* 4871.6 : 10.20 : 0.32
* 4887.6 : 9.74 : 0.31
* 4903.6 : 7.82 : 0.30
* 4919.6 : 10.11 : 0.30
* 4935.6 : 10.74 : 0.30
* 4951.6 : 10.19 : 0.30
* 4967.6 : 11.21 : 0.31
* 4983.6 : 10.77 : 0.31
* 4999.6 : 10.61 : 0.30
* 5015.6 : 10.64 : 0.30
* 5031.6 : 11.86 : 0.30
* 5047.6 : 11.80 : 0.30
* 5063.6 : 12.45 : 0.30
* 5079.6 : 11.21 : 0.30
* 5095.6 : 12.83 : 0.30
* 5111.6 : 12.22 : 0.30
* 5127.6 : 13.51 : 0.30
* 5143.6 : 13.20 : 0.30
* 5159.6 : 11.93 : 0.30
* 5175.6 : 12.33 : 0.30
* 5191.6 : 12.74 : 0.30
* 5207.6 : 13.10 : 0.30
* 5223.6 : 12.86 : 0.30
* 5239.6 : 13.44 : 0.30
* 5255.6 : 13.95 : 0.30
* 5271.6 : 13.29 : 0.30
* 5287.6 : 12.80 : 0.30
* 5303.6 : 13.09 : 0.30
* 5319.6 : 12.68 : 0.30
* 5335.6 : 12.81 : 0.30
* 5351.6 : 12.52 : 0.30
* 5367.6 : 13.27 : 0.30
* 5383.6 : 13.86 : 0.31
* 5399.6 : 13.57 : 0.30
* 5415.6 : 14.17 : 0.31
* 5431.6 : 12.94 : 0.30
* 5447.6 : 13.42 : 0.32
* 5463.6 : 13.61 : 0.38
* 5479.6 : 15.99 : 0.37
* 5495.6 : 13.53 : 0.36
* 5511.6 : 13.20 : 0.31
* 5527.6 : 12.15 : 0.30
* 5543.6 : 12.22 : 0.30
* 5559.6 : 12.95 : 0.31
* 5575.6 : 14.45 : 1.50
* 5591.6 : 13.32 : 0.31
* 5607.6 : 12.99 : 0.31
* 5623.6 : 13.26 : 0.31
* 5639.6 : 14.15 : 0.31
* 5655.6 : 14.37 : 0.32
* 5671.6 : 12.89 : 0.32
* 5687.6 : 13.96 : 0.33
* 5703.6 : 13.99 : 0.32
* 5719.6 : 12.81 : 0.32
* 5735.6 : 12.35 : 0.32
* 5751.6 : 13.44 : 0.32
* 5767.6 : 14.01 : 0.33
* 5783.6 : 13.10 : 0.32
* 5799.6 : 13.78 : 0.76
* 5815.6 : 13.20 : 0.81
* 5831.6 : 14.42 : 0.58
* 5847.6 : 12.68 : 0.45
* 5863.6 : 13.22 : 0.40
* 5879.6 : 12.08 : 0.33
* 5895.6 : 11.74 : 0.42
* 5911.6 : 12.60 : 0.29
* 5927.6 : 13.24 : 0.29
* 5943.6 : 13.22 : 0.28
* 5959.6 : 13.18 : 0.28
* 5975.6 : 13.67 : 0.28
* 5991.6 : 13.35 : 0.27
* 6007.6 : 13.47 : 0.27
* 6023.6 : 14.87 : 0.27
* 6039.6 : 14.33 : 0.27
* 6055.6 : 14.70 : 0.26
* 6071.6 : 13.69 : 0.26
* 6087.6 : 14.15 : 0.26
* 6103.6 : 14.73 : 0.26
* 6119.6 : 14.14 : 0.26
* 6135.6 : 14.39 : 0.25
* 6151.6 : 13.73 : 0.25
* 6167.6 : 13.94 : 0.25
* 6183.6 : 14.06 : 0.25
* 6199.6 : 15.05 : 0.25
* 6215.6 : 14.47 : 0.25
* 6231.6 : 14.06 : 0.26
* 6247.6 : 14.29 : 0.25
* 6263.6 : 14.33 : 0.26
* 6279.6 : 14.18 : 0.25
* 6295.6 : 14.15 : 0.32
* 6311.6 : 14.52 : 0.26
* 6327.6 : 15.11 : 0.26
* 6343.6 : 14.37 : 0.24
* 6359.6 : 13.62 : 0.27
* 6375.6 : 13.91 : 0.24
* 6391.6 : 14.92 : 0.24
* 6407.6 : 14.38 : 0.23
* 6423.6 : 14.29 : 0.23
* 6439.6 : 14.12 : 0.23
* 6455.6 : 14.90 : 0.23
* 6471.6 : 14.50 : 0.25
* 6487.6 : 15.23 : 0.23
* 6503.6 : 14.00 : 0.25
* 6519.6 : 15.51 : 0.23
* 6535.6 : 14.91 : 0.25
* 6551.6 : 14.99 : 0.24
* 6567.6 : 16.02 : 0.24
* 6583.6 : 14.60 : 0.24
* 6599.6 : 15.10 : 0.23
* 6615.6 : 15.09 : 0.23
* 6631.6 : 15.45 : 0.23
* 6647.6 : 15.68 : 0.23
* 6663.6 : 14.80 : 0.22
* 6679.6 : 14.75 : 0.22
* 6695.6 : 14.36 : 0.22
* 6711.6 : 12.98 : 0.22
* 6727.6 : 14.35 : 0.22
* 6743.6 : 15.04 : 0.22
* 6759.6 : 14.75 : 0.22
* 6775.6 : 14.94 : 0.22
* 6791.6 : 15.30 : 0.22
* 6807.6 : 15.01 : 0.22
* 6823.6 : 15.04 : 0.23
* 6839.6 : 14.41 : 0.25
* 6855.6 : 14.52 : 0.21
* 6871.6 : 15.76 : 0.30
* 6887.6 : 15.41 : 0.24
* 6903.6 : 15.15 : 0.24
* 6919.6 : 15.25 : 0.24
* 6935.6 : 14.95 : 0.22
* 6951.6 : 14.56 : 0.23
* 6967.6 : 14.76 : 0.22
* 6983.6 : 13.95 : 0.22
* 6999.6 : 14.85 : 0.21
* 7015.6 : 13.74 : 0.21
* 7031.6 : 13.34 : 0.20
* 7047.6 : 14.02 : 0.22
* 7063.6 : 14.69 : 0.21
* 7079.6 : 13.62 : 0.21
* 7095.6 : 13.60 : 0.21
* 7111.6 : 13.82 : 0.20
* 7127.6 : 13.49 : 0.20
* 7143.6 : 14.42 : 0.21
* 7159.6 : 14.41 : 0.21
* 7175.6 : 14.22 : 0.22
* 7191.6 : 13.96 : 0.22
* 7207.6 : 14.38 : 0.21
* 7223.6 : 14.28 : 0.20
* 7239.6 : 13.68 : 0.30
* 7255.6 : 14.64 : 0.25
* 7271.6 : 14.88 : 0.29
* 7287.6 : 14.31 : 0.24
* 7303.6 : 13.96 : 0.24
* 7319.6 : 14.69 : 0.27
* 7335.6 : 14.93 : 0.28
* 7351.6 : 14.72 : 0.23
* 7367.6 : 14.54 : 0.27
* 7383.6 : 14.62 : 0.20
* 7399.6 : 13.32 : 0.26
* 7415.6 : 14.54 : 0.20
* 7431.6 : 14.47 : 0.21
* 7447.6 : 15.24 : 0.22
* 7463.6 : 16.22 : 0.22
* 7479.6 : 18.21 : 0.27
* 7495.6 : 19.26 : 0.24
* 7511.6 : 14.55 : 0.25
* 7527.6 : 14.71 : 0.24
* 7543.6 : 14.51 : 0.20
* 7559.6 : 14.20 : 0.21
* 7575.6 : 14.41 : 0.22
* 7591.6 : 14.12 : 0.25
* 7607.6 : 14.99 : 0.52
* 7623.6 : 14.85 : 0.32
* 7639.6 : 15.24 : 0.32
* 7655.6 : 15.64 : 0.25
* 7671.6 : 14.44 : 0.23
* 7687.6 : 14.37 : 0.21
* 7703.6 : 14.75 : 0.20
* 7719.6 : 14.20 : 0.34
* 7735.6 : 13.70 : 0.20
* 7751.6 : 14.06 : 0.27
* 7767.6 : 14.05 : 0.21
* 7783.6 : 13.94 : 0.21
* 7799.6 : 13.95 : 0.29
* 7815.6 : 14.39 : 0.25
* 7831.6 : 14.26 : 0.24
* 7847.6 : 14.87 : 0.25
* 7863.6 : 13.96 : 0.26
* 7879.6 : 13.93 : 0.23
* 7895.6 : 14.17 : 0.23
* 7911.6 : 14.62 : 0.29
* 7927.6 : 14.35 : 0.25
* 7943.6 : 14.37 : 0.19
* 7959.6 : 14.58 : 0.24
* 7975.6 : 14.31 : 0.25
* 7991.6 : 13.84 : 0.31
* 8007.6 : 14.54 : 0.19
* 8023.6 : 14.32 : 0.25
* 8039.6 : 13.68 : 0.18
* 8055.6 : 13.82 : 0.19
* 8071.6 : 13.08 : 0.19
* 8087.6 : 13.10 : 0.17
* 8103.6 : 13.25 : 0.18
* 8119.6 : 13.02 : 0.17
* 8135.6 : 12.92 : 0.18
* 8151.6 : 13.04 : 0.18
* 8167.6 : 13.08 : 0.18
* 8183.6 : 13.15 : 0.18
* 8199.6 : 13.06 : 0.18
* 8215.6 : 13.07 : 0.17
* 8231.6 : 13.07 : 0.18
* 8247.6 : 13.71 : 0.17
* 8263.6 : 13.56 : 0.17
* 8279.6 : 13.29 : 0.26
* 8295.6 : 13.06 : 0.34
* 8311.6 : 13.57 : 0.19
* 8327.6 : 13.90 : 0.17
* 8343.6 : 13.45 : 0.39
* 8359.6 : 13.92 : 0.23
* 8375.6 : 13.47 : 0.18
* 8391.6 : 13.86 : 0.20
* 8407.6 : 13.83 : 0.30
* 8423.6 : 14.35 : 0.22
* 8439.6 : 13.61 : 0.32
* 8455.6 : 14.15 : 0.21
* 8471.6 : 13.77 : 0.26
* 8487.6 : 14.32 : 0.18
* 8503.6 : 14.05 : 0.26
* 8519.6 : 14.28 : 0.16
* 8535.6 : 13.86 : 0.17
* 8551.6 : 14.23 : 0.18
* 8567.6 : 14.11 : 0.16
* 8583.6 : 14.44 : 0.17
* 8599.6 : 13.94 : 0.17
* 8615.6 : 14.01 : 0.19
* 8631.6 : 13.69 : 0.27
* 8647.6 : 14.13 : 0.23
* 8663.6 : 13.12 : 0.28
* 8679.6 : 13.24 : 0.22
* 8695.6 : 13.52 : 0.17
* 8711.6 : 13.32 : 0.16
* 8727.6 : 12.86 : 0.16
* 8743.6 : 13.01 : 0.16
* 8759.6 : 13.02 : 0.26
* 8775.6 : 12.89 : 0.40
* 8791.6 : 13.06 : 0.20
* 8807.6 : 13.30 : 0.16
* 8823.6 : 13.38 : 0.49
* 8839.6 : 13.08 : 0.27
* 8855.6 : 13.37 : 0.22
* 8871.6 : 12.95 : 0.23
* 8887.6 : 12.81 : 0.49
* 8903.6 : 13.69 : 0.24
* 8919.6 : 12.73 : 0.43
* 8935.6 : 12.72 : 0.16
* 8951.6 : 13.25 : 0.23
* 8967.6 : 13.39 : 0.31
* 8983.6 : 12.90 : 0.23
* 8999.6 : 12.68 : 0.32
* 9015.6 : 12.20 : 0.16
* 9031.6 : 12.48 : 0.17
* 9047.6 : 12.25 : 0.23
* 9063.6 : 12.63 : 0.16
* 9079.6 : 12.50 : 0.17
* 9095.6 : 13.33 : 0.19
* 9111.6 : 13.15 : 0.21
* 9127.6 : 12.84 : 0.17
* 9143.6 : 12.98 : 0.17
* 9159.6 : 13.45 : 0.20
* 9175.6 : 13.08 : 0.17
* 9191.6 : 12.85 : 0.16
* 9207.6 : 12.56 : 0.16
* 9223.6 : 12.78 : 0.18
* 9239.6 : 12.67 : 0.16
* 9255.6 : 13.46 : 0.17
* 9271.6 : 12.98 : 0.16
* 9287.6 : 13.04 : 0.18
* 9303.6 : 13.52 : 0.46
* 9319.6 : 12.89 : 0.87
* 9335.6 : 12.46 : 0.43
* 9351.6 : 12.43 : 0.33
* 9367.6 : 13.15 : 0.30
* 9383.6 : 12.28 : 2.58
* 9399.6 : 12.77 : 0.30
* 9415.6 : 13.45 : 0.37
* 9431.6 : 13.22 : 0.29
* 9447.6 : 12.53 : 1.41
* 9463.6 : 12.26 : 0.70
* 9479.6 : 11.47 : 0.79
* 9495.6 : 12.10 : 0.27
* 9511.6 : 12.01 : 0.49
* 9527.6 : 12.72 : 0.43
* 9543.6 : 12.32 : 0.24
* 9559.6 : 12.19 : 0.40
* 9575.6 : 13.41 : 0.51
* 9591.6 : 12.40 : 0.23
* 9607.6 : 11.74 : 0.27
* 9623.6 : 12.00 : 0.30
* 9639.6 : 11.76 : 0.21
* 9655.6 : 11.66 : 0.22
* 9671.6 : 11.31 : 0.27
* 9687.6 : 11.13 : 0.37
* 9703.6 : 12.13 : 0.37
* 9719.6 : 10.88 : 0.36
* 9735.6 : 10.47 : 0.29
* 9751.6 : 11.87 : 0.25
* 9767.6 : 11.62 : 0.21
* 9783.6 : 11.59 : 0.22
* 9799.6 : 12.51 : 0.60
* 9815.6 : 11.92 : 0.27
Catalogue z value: 0.14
